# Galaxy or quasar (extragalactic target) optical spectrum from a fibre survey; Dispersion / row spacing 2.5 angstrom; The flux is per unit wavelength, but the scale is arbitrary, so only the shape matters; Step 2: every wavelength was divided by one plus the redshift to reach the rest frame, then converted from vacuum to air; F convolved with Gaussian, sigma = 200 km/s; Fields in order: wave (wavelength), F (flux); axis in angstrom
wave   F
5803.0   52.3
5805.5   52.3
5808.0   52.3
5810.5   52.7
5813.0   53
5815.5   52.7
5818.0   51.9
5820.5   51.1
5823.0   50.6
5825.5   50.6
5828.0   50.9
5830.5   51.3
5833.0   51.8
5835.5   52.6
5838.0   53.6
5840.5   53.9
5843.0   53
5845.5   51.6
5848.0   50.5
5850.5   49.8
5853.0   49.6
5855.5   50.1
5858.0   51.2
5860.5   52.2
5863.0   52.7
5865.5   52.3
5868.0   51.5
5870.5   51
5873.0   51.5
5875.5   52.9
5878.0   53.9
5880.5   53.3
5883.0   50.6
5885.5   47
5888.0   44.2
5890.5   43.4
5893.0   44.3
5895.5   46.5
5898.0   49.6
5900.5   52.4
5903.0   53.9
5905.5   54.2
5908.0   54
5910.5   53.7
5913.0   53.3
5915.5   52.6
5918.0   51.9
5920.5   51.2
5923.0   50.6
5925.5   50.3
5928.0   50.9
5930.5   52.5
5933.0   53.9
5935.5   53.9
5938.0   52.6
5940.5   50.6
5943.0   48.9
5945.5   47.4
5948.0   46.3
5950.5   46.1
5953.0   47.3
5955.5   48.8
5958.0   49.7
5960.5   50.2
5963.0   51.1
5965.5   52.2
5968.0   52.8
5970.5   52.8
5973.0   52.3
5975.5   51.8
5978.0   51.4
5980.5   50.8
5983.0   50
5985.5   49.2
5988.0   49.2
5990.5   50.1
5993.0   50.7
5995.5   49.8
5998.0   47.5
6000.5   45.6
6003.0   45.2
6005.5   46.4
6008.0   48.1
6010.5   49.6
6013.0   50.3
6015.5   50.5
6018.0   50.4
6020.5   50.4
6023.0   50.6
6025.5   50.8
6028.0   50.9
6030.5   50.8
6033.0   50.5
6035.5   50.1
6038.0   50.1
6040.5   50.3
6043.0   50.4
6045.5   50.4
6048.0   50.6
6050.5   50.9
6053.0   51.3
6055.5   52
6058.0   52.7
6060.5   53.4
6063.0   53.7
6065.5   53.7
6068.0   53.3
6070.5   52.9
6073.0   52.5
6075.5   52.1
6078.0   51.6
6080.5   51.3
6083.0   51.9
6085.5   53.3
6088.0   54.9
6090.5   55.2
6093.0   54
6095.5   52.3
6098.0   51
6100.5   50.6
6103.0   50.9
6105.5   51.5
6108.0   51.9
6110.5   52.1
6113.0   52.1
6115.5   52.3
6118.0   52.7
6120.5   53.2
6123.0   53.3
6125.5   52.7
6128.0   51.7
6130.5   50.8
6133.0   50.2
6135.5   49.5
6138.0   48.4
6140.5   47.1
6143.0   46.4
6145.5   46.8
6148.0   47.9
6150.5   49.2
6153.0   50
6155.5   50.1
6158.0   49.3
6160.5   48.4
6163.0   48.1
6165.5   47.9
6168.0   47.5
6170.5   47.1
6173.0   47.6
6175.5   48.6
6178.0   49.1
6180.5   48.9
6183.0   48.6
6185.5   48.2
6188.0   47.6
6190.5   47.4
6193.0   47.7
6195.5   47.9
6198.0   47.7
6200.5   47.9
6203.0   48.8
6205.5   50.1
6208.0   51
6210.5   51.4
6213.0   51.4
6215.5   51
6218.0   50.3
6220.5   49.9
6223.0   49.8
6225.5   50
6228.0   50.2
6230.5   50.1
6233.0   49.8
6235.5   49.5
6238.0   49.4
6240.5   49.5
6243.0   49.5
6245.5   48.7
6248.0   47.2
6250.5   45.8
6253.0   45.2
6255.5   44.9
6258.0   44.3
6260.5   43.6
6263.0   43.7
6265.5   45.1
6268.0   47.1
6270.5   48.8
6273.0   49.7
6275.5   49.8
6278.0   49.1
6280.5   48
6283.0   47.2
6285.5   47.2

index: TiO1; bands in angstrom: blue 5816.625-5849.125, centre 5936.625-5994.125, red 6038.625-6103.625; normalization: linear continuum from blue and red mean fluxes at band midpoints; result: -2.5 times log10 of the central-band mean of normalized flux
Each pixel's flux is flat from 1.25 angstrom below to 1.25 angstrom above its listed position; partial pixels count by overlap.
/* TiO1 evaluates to 0.041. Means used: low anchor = 51.8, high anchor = 52.2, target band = 50.1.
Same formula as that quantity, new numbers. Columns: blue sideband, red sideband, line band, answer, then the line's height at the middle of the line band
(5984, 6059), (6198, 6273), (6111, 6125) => -0.07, 49.2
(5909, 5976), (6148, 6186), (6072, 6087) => -0.06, 49.5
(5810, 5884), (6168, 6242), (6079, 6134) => -0.05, 49.9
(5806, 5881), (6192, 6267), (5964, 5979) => -0.03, 50.7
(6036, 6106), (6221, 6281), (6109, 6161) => 0.01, 50.6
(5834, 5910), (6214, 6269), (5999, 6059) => -0.01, 49.7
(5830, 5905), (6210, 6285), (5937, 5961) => 0.03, 50.2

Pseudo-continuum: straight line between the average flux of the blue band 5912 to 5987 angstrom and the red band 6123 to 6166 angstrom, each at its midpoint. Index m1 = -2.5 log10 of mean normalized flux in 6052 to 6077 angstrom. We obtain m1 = -0.06 mag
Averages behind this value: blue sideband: 50.8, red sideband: 49.2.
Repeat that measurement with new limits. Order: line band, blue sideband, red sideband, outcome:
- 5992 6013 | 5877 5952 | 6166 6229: 0.04 mag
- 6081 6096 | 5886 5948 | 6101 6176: -0.07 mag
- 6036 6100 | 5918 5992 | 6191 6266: -0.05 mag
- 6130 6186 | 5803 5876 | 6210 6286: 0.01 mag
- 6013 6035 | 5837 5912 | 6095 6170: 0.00 mag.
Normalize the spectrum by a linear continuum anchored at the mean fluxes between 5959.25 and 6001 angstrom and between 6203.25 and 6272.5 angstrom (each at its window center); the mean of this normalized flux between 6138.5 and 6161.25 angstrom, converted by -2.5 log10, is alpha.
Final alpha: 0.02 mag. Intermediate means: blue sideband 50.5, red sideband 48.4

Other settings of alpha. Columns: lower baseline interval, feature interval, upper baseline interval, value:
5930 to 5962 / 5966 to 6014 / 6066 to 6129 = 0.019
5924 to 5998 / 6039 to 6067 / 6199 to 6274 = -0.043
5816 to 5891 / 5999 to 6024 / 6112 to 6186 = 0.034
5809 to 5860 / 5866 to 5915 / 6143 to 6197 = 0.009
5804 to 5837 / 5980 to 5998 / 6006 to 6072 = 0.032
